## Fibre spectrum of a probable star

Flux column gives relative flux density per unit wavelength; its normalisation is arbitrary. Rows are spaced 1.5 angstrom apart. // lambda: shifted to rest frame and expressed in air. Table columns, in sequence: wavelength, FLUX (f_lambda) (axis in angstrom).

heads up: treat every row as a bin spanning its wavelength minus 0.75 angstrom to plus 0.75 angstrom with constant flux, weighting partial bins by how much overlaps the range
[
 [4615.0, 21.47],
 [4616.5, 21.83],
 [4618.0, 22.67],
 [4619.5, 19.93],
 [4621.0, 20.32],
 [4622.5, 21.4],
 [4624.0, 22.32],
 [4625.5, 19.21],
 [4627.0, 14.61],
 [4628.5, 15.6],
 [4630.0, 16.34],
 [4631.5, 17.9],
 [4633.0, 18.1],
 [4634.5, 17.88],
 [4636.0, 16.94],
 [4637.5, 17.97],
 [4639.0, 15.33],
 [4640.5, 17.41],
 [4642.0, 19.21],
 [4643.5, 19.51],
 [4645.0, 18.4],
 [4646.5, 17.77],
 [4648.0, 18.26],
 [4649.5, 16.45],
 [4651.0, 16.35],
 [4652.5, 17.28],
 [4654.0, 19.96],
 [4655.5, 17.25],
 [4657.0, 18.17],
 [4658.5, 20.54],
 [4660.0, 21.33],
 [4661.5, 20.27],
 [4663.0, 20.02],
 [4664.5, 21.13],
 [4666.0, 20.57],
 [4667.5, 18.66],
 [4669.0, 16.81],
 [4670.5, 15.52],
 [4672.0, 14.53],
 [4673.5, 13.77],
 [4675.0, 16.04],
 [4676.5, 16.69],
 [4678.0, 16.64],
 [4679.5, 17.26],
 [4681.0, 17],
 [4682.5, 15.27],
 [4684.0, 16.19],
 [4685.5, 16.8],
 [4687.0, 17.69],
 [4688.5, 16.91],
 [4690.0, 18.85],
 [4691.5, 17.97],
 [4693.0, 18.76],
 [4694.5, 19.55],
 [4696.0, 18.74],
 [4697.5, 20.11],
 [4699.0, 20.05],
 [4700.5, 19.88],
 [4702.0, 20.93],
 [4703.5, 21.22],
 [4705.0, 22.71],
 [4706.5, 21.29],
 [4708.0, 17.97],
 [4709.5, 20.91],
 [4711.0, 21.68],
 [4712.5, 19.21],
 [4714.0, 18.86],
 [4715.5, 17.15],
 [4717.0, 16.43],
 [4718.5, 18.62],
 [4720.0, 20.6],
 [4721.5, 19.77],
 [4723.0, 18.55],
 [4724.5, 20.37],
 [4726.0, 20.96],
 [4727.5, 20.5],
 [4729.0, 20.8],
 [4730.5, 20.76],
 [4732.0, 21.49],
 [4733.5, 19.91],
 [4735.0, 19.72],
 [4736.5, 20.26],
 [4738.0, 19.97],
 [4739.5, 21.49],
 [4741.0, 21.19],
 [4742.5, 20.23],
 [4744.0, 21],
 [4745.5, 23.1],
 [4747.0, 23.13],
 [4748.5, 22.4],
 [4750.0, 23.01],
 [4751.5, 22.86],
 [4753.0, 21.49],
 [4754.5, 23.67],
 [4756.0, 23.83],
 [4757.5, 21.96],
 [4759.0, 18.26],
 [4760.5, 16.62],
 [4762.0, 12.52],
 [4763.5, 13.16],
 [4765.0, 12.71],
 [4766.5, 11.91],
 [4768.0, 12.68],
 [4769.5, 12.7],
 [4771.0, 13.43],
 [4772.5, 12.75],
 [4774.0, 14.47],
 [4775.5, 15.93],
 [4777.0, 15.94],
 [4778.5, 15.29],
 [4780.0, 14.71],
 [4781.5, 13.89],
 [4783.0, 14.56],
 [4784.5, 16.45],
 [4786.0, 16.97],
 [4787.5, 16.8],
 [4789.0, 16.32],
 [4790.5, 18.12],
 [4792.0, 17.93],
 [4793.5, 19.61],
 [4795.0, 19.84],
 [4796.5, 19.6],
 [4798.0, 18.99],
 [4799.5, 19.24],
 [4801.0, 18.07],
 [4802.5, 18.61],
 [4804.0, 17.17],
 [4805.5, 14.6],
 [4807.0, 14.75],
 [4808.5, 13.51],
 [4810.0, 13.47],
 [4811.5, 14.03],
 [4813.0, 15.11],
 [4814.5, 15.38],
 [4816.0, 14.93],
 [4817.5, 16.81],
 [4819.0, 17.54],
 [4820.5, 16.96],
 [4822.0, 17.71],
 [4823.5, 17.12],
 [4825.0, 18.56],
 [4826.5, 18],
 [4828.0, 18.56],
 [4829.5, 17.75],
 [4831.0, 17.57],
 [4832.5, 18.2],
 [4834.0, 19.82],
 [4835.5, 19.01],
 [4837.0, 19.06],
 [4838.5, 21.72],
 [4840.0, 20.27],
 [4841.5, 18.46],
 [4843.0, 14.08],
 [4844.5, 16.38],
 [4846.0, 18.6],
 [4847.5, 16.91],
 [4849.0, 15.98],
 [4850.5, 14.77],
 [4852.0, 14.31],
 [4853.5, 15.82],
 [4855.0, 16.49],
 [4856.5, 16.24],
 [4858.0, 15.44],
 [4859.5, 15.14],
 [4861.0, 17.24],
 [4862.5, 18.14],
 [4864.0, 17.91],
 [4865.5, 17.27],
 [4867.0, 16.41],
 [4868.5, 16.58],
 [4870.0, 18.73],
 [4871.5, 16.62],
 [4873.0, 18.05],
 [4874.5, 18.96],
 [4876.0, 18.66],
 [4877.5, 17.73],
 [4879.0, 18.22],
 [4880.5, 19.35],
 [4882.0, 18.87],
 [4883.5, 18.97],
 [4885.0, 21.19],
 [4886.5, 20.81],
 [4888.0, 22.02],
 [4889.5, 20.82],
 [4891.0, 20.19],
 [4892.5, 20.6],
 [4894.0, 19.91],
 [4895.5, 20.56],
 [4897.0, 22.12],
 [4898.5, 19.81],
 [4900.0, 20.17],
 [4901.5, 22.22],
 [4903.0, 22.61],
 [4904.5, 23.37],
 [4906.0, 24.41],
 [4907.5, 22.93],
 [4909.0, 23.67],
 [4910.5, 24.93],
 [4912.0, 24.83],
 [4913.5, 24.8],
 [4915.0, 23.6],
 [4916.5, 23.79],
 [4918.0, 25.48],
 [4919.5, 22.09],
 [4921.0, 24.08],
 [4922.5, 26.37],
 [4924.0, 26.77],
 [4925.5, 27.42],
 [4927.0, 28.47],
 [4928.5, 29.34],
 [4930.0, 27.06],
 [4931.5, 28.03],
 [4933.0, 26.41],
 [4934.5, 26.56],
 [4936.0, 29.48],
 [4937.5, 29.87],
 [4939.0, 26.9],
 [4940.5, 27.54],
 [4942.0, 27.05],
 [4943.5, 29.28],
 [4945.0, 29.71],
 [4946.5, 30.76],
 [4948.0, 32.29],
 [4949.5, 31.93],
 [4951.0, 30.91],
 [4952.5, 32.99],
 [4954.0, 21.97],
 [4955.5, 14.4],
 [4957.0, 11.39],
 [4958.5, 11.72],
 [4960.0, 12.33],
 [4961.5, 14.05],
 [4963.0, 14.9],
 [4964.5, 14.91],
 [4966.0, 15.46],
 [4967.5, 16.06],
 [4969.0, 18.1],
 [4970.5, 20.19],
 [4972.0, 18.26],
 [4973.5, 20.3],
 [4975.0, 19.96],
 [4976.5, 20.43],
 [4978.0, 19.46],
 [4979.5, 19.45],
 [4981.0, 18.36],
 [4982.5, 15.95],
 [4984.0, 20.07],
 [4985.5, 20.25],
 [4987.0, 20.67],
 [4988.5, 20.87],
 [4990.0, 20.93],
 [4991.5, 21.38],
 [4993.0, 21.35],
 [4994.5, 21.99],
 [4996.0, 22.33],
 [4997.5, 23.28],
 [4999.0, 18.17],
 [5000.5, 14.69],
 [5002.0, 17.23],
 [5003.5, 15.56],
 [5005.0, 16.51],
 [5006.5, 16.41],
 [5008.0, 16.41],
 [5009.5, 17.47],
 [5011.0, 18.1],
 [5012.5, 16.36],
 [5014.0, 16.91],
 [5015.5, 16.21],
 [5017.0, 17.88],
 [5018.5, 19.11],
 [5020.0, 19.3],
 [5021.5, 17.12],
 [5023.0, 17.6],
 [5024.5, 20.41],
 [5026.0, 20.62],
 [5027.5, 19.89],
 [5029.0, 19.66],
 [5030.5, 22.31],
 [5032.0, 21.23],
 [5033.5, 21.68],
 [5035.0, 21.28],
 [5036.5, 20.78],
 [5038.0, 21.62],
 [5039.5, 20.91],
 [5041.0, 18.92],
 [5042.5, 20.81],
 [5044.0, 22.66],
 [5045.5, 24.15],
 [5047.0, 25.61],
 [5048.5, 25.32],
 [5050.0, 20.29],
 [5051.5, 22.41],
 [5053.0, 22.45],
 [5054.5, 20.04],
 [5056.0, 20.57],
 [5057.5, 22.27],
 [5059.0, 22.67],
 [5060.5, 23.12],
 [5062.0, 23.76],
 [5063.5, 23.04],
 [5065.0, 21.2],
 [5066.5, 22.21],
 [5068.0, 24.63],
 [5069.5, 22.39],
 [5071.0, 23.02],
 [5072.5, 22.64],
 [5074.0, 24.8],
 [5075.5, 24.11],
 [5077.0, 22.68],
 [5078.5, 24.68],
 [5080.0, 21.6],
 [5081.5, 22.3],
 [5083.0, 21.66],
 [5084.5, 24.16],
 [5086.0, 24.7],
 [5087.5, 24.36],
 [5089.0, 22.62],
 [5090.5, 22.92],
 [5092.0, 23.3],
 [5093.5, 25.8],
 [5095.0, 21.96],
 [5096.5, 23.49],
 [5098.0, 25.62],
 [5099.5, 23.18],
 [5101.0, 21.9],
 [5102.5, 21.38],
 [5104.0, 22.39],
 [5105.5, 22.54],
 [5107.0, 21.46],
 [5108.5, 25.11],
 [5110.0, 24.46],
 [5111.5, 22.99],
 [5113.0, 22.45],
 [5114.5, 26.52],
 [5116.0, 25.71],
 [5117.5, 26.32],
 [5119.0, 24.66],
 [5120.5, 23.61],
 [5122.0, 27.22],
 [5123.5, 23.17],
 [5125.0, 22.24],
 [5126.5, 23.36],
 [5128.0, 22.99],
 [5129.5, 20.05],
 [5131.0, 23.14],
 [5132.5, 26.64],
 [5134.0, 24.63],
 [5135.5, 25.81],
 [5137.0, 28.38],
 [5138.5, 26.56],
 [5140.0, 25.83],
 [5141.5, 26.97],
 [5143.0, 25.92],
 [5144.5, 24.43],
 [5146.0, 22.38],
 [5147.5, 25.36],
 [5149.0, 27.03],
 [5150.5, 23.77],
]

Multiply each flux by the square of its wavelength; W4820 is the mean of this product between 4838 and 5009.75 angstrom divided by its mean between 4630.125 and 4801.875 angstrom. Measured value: 1.23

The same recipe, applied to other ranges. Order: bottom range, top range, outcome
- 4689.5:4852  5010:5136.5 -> 1.39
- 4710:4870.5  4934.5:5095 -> 1.31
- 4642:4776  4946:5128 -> 1.31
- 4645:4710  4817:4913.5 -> 1.12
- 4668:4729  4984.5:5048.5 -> 1.22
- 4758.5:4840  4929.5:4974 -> 1.49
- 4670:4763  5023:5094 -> 1.33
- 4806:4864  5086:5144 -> 1.61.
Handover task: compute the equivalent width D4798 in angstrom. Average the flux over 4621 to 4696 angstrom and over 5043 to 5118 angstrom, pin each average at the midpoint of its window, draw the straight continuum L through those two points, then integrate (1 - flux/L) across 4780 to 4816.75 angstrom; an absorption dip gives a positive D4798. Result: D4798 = 5.8 angstrom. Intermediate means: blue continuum 17.9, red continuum 23.2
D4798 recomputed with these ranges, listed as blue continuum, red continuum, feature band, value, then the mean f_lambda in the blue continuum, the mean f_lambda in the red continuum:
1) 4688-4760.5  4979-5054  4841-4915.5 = 3.2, 20.4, 19.8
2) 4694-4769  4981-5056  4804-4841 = 4.9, 19.7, 19.9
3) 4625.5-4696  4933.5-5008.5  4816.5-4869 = 6.2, 17.7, 21.1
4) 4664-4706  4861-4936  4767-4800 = 6.3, 18.1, 22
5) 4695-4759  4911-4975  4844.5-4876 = 8.0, 20.7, 23.7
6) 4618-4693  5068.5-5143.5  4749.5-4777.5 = 3.7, 17.9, 23.9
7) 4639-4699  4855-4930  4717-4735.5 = -1.3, 17.9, 21.1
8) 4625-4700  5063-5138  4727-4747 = -2.2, 17.8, 23.7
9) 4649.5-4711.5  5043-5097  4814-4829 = 2.2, 18.5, 23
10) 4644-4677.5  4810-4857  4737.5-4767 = -3.8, 18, 17.1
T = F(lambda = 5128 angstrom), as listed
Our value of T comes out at 22.99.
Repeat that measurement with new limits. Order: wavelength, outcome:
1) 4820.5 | 16.96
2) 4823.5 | 17.12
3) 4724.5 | 20.37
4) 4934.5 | 26.56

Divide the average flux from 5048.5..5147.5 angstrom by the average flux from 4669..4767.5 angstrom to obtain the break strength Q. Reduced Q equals 1.24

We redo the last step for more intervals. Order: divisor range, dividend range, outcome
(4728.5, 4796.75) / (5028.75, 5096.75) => 1.25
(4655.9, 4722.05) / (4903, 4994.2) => 1.23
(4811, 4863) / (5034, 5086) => 1.32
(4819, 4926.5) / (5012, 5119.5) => 1.13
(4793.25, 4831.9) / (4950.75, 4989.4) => 1.08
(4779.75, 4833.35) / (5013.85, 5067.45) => 1.25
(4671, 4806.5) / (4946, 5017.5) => 1.05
